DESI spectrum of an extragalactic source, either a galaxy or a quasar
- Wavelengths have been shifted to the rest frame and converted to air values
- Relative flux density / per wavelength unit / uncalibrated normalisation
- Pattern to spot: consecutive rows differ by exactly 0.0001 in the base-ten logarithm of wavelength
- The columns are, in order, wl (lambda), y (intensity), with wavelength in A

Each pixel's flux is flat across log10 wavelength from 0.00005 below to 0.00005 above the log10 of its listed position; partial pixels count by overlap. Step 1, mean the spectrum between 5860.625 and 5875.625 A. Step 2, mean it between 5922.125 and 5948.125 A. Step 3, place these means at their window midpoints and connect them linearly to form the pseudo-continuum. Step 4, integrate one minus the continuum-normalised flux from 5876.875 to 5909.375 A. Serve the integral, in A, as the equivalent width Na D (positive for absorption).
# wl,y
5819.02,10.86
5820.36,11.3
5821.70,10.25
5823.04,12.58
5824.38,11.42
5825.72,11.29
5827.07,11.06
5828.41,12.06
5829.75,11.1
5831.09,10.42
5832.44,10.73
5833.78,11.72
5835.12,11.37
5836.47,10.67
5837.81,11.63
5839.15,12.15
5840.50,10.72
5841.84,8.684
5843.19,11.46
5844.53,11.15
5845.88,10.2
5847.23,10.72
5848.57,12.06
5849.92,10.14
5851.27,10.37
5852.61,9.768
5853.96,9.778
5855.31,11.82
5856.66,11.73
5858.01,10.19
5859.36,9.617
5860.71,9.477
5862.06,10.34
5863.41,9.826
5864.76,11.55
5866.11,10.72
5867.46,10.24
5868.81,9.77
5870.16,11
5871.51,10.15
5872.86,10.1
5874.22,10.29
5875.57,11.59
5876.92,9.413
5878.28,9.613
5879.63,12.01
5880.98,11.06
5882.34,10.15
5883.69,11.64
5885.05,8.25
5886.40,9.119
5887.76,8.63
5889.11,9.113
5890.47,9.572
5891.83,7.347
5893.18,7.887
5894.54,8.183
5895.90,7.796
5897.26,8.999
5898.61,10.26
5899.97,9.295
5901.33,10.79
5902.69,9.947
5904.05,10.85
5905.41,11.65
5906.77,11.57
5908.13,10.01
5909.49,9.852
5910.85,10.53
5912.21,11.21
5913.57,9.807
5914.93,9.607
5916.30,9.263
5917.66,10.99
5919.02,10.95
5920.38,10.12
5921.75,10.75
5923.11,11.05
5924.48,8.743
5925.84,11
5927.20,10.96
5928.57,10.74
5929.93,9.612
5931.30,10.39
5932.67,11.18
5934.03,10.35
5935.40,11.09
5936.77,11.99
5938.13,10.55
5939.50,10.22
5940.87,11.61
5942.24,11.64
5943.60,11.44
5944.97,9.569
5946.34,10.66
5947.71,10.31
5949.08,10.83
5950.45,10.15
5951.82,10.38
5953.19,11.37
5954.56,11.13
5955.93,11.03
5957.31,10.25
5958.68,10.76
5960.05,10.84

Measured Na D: 2.5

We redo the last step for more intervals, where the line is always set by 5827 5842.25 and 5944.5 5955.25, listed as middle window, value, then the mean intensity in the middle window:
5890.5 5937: 2.6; 10.1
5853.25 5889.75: 2.2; 10.3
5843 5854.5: 0.4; 10.6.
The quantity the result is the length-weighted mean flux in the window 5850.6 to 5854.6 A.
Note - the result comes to 9.99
